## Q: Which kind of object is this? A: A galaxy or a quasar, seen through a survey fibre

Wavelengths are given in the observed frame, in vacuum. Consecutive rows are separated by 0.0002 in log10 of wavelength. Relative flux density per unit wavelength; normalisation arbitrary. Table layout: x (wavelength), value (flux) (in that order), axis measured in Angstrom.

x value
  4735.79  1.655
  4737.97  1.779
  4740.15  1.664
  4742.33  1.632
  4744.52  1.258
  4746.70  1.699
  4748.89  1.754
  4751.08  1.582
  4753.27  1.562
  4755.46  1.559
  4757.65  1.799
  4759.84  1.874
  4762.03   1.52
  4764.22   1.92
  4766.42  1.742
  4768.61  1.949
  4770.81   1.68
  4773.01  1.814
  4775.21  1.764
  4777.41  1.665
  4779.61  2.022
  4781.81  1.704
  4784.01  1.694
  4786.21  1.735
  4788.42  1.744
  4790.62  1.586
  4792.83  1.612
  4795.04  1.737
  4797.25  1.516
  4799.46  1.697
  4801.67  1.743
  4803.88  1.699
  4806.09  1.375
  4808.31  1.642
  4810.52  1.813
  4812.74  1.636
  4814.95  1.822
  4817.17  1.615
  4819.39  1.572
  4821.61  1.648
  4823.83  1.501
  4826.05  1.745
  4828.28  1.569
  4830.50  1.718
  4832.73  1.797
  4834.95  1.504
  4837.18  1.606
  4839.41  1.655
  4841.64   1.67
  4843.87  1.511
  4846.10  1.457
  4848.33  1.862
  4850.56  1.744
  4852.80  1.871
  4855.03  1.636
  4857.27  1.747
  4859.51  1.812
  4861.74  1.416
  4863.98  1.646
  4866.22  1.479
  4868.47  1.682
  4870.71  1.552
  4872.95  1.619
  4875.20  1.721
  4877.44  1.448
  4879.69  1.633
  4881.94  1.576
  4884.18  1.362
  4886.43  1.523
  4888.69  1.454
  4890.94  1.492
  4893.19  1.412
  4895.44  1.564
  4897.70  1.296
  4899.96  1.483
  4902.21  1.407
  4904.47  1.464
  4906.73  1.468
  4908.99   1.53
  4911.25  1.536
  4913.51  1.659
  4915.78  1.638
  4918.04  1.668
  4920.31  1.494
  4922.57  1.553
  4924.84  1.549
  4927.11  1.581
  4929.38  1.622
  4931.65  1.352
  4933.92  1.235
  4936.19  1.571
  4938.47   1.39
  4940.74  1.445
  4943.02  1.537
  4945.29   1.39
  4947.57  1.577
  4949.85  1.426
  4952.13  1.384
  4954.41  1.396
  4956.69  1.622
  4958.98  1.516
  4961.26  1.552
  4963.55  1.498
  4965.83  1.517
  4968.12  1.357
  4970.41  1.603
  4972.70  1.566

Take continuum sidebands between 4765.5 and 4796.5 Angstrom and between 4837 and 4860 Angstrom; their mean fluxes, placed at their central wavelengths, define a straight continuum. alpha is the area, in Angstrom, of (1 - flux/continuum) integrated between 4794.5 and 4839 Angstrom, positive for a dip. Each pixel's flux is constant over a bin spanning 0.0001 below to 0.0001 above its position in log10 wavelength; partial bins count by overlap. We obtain 1.8 Angstrom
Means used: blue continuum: 1.74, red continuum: 1.69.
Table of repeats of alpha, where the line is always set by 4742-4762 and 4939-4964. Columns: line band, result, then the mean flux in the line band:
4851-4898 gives -1.1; 1.58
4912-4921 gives -0.6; 1.62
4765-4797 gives -2.7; 1.74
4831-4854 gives -1.6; 1.67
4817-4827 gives -0.2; 1.61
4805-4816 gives -0.5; 1.66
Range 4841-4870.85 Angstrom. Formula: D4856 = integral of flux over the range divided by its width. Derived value 1.65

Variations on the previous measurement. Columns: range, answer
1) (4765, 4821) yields 1.7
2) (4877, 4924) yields 1.51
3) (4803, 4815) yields 1.65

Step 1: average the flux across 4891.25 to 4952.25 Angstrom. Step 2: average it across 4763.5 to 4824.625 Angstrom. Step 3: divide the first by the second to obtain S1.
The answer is 0.88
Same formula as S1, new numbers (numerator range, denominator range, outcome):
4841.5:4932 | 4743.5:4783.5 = 0.91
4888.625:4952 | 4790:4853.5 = 0.90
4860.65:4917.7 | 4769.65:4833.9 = 0.90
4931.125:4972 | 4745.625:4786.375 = 0.84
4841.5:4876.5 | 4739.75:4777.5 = 0.98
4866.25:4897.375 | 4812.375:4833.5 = 0.92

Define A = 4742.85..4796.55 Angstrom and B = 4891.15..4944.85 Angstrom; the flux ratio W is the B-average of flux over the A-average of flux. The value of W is 0.88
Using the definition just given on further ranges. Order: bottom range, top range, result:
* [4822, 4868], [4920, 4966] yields 0.90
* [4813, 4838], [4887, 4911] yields 0.89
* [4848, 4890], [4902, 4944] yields 0.94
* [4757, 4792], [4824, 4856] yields 0.94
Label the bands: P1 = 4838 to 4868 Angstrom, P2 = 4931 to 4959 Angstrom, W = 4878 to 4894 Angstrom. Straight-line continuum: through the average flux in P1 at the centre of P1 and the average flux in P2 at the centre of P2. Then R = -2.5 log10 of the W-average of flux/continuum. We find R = 0.06 mag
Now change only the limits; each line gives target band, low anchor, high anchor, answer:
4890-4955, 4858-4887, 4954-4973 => 0.04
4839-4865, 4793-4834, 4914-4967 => -0.04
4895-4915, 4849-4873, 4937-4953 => 0.04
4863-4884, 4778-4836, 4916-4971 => 0.00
